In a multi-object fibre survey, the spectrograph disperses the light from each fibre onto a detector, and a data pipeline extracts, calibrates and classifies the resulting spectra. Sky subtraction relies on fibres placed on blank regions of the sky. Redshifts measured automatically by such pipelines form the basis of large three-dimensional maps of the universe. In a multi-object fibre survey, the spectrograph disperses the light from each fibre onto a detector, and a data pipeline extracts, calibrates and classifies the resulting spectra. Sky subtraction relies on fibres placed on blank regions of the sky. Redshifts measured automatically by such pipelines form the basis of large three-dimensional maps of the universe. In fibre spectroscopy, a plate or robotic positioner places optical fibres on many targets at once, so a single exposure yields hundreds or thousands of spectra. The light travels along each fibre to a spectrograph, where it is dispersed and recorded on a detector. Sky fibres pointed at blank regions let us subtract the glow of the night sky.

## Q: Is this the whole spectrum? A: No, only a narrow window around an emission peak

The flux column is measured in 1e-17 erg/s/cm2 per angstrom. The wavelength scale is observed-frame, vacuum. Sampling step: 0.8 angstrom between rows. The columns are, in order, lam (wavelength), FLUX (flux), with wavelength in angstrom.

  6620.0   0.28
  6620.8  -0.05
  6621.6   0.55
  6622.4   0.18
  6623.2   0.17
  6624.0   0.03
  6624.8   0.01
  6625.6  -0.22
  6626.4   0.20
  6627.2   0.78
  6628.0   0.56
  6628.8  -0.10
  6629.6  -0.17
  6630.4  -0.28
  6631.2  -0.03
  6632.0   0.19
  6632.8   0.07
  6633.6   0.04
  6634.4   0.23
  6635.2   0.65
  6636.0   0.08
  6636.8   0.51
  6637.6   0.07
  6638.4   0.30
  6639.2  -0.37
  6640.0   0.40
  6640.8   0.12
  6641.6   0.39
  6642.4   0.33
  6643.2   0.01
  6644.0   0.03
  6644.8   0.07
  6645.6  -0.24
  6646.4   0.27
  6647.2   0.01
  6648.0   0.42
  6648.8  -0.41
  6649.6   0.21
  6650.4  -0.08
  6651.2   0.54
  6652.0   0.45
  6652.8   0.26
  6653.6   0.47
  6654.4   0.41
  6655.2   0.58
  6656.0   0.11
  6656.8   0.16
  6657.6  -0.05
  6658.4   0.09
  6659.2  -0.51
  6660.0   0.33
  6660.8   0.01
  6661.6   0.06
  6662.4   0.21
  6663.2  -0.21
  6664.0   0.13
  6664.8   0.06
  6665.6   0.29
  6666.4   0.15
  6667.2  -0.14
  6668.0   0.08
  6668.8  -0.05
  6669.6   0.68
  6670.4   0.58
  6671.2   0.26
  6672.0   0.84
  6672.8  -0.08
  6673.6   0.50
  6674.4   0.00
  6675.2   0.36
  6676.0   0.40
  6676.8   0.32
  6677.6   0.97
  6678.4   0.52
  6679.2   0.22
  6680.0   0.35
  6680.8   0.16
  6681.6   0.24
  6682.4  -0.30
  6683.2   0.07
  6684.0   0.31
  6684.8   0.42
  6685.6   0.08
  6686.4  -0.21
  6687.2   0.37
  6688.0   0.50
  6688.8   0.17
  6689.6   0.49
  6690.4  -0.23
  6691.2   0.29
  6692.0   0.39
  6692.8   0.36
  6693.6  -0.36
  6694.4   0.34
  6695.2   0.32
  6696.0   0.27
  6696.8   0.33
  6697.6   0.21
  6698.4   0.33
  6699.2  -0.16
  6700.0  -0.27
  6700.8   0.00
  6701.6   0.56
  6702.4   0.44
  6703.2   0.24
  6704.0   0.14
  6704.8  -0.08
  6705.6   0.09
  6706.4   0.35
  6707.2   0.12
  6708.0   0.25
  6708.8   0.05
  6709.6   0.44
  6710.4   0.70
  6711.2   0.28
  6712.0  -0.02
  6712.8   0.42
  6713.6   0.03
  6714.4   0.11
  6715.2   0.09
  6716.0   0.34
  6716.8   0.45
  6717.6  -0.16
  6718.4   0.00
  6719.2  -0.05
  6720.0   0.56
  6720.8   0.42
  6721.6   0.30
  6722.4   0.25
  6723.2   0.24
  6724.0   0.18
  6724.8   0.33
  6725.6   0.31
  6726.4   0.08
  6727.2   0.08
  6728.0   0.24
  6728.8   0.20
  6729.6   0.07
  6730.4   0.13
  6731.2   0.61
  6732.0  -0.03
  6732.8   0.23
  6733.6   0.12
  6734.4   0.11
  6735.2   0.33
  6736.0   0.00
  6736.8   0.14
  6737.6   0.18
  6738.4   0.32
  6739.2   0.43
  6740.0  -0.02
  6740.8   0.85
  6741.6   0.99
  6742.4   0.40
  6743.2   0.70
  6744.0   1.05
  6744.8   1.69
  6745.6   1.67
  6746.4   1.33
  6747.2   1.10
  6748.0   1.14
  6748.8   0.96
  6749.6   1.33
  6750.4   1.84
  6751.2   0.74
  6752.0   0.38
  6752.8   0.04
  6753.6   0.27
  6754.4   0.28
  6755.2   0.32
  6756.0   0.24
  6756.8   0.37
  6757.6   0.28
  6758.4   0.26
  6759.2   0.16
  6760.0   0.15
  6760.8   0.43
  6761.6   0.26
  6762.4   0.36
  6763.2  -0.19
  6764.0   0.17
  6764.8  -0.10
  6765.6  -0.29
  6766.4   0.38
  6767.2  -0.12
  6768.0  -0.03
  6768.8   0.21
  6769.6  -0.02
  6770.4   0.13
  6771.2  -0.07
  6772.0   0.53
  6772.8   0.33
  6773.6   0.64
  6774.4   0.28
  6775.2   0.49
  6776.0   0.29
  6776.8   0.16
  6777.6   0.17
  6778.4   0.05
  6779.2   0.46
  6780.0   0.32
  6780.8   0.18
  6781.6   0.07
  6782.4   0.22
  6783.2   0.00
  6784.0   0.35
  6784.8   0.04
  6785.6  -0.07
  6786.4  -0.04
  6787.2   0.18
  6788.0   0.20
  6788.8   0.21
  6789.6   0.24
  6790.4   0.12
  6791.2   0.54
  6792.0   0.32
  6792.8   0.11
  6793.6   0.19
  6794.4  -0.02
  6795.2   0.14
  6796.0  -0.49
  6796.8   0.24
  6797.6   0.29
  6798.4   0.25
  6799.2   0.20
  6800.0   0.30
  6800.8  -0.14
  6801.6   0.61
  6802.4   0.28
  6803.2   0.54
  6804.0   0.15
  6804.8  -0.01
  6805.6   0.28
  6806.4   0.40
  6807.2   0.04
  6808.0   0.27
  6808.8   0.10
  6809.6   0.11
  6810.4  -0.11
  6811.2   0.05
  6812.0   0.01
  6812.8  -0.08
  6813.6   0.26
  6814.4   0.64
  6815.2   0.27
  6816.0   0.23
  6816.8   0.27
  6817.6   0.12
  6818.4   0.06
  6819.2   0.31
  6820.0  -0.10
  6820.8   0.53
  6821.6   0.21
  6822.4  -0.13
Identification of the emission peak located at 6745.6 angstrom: [O II] 3727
